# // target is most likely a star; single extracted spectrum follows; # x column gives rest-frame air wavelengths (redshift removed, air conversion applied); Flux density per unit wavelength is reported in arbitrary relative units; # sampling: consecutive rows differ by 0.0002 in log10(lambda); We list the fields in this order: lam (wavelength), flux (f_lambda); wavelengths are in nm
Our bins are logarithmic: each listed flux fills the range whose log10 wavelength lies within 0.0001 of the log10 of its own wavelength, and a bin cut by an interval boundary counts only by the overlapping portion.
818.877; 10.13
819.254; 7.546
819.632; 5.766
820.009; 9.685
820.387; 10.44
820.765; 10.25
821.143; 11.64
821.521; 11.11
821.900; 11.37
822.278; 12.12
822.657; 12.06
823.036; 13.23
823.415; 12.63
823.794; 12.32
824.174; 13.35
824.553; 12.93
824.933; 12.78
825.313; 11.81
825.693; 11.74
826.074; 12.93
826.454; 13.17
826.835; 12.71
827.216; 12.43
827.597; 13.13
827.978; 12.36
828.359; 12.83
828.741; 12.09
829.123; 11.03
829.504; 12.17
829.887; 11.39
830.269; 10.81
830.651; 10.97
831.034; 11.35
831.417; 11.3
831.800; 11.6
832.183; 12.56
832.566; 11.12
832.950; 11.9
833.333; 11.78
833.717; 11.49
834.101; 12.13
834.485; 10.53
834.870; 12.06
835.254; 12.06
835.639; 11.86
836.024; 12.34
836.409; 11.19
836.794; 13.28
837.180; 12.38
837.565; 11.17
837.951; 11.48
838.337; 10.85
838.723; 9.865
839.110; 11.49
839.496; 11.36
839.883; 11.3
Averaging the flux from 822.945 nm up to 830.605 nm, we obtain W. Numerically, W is 12.4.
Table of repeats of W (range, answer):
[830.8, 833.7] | 11.6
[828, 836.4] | 11.7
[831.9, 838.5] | 11.8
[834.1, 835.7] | 11.7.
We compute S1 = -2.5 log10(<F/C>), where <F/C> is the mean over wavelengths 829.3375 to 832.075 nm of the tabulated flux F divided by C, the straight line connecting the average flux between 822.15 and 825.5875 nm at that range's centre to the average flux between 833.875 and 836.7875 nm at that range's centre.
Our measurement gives 0.07 mag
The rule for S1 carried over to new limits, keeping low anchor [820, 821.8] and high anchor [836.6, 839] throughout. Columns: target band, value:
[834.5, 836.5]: -0.04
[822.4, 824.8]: -0.17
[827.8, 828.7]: -0.13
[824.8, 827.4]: -0.14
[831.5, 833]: -0.05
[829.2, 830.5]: -0.03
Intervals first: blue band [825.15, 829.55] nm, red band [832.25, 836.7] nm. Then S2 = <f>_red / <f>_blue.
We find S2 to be 0.9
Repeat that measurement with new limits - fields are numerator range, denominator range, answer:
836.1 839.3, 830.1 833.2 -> 1.00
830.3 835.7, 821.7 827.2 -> 0.93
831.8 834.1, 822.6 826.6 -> 0.93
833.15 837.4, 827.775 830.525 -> 1.01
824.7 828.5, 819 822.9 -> 1.23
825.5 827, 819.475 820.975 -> 1.38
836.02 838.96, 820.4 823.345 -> 0.99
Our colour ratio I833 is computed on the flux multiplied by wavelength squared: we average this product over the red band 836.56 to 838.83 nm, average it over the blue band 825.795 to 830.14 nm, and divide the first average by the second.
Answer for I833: 1.0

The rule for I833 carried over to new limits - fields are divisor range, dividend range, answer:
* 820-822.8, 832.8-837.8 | 1.10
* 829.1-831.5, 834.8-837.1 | 1.09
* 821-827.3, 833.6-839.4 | 0.97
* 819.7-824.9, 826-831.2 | 1.05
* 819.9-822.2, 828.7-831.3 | 1.07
